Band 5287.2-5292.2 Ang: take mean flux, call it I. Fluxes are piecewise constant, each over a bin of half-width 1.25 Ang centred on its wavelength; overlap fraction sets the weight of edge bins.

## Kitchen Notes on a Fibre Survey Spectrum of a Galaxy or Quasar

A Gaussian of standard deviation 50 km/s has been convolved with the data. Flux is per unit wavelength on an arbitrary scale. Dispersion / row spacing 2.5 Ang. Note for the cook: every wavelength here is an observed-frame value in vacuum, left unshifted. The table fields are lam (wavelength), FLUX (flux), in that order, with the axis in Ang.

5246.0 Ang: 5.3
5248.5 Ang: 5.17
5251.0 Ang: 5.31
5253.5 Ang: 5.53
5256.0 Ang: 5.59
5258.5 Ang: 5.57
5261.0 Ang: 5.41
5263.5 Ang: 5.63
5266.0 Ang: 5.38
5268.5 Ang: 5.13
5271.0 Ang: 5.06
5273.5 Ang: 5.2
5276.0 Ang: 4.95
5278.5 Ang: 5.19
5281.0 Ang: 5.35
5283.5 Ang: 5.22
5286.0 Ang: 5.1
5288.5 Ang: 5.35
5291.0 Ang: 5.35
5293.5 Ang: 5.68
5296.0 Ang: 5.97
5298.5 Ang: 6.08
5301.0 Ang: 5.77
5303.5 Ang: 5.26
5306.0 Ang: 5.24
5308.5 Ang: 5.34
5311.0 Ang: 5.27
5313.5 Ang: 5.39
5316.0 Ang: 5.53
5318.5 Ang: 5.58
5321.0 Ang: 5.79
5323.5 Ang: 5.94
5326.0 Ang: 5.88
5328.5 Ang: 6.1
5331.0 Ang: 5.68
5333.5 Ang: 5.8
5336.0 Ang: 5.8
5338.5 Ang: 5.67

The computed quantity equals 5.35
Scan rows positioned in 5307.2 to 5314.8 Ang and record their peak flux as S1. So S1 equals 5.39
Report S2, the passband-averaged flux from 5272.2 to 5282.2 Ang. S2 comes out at 5.17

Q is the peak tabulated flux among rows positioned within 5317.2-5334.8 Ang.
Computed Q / 6.1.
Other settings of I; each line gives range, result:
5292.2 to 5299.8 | 5.91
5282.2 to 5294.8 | 5.34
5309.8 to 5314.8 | 5.33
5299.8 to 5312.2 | 5.37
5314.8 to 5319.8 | 5.56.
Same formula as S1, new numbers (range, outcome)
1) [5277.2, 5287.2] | 5.35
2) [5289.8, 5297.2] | 5.97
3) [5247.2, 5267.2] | 5.63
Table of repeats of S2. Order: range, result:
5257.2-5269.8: 5.42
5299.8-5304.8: 5.51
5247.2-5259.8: 5.43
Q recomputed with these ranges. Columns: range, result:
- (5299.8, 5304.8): 5.77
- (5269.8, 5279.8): 5.2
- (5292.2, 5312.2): 6.08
